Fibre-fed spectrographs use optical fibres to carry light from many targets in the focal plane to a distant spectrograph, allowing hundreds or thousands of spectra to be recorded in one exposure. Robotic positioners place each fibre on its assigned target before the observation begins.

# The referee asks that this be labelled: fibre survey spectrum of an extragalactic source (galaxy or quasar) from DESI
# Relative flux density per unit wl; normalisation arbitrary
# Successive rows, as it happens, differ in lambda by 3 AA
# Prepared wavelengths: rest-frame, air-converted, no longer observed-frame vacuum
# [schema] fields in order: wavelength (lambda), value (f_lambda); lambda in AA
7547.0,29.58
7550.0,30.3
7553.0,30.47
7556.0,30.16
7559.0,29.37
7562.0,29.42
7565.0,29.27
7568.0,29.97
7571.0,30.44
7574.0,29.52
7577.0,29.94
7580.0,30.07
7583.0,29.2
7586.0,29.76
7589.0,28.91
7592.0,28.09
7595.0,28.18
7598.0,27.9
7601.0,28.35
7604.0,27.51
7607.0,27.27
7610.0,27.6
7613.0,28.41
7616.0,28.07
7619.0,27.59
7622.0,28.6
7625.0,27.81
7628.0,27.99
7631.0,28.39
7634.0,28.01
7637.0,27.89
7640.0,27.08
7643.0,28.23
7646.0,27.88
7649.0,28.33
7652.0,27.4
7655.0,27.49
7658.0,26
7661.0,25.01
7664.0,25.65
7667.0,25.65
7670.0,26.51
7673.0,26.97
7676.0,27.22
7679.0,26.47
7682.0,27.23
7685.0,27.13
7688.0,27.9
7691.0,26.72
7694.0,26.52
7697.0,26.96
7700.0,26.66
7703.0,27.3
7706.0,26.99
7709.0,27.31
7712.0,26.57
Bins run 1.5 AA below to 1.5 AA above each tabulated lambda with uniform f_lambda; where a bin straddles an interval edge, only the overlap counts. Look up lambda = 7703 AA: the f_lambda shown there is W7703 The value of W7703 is 27.3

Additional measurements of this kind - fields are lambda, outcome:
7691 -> 26.72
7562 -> 29.42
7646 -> 27.88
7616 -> 28.07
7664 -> 25.65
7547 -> 29.58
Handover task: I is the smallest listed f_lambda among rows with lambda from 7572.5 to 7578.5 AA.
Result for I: 29.52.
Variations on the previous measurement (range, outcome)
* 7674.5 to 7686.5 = 26.47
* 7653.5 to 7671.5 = 25.01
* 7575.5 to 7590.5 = 28.91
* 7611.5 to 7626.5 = 27.59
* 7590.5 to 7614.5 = 27.27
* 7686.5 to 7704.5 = 26.52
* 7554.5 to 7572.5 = 29.27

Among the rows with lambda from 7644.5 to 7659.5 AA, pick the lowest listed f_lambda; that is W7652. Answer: 26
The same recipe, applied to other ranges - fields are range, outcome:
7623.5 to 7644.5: 27.08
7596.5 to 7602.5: 27.9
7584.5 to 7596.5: 28.09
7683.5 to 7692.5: 26.72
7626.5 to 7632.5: 27.99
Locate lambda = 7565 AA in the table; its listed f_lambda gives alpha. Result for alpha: 29.27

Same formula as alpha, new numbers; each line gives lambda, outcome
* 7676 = 27.22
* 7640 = 27.08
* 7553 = 30.47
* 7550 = 30.3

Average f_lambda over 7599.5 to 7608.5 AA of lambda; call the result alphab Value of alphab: 27.7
